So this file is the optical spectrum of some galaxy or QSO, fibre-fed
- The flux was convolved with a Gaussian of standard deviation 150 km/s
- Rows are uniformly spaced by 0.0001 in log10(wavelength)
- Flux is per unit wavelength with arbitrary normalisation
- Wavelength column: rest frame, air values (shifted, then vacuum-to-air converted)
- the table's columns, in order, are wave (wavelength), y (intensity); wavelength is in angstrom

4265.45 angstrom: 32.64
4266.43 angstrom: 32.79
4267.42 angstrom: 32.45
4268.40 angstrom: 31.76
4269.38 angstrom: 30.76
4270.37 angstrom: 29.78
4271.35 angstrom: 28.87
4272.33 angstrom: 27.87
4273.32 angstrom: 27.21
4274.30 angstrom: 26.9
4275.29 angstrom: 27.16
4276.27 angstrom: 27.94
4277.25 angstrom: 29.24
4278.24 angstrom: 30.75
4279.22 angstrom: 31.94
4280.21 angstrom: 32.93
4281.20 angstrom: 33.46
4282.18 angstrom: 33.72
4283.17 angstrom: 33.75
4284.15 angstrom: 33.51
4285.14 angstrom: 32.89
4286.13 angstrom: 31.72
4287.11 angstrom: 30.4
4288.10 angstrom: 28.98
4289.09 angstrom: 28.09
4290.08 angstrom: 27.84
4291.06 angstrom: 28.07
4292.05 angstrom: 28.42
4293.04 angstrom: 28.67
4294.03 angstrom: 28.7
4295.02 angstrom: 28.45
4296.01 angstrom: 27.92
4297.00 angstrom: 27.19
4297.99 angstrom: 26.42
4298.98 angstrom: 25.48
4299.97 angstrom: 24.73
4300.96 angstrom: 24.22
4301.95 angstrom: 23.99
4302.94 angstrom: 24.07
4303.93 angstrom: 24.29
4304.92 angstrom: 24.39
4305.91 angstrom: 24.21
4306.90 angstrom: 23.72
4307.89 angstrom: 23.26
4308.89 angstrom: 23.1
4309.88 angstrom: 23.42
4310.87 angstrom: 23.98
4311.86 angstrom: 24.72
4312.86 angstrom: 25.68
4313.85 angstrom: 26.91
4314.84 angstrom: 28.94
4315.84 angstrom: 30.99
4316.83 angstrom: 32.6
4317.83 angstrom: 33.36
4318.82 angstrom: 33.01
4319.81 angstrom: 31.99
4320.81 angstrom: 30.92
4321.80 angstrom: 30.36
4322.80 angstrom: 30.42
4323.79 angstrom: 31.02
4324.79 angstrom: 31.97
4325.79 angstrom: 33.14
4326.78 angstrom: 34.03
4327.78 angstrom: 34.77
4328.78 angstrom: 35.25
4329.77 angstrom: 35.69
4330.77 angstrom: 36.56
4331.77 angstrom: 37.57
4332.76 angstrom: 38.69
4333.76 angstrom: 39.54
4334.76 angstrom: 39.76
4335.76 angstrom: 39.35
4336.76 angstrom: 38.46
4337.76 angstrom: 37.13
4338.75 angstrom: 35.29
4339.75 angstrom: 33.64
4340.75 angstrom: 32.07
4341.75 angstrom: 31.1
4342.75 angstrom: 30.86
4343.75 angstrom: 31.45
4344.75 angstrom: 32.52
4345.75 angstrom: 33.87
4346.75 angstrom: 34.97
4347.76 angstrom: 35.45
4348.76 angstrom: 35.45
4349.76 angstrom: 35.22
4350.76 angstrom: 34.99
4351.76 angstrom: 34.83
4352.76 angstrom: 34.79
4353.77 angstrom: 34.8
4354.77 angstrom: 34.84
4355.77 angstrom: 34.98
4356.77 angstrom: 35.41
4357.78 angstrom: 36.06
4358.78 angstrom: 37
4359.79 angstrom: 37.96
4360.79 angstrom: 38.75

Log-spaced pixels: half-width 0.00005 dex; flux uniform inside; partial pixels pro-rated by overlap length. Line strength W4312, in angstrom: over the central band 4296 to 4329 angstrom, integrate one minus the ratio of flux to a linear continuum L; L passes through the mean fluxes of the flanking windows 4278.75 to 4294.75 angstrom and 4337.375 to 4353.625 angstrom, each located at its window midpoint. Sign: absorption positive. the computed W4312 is 4.3 angstrom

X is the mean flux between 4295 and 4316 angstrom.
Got 25.3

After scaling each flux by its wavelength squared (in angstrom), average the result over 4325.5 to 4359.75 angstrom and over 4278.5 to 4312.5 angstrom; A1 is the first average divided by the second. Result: 1.31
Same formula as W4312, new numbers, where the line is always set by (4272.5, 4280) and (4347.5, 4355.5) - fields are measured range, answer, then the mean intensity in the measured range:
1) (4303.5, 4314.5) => 2.5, 24.4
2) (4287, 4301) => 1.2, 27.6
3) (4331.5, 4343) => -0.8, 36.2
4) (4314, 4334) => -0.3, 33.4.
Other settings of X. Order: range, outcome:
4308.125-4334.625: 31.5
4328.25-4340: 37.3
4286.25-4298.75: 28.3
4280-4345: 30.5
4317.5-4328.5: 32.3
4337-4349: 33.7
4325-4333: 35.5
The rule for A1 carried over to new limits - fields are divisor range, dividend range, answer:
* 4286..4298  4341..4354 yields 1.22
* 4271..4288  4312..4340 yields 1.13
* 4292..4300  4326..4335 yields 1.36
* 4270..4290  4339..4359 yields 1.16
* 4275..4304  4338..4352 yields 1.20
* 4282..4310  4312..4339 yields 1.25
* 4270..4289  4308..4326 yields 0.97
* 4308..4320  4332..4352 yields 1.28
